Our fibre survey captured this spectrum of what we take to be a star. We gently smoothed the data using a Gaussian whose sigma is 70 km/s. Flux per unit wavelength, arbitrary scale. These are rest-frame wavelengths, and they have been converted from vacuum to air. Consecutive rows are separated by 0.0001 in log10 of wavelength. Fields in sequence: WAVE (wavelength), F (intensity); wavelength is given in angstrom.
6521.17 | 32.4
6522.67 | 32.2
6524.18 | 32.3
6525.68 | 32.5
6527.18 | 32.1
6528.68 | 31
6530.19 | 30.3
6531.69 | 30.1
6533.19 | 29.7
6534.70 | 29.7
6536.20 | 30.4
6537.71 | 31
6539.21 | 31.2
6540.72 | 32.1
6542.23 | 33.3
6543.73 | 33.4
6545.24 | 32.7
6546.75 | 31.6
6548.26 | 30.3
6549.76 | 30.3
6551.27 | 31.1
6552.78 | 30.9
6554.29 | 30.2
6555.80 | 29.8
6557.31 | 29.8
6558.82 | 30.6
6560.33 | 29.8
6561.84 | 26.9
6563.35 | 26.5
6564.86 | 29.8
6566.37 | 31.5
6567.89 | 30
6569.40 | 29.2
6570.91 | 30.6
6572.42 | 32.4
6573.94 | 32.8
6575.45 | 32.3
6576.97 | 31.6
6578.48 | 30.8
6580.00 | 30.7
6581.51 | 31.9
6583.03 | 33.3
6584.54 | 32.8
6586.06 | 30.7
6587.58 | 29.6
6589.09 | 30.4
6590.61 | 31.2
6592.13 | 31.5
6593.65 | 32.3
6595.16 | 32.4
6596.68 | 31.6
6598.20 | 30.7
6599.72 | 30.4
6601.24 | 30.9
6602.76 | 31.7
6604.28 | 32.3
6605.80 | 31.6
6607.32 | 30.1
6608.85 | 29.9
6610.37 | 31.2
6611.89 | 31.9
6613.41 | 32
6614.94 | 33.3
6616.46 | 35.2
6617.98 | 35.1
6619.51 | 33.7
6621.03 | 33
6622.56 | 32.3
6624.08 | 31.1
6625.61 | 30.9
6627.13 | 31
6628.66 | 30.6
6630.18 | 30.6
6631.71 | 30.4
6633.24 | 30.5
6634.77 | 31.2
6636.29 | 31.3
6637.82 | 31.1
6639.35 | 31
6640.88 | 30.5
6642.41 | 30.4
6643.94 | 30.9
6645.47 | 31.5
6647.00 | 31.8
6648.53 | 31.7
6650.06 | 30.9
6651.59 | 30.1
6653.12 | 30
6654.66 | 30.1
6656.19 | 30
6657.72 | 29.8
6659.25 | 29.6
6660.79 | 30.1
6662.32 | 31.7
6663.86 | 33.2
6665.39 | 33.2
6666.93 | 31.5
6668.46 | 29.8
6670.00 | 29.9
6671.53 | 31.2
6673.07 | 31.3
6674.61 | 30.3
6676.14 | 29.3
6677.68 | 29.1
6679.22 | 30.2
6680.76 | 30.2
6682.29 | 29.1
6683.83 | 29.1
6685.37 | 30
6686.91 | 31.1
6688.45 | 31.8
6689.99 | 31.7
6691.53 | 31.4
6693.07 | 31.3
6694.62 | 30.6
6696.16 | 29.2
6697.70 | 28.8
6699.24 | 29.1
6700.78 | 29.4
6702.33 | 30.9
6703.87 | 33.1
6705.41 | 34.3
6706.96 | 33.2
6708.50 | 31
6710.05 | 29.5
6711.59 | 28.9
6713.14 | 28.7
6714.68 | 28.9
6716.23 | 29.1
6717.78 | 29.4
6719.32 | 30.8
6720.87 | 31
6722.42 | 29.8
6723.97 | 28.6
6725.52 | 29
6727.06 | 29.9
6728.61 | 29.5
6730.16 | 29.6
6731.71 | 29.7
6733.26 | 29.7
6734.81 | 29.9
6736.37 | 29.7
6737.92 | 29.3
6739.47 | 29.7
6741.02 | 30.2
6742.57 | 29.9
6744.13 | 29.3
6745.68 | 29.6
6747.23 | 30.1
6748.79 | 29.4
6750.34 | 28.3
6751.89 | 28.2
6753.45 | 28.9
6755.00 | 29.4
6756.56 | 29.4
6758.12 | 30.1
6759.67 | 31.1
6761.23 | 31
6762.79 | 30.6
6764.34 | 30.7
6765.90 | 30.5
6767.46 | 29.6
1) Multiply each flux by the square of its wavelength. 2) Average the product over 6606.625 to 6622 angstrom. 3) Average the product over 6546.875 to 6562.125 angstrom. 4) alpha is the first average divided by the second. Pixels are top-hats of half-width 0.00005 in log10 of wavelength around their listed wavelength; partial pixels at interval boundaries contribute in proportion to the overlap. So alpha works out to 1.10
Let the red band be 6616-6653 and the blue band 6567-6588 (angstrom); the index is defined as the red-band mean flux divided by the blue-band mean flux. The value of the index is 1.0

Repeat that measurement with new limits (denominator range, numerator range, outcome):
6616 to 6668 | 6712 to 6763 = 0.95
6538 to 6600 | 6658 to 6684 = 0.98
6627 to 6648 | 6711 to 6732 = 0.95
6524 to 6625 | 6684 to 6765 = 0.96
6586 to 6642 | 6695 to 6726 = 0.96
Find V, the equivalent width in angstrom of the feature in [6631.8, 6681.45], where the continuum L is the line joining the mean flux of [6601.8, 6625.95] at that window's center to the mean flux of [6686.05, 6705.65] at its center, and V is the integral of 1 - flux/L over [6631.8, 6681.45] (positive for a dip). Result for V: 1.2 angstrom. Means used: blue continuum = 32.2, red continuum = 30.9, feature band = 30.7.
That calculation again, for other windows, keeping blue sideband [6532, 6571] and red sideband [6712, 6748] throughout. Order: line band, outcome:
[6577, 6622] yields -2.32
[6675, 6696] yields -0.36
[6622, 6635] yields -0.35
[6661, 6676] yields -0.65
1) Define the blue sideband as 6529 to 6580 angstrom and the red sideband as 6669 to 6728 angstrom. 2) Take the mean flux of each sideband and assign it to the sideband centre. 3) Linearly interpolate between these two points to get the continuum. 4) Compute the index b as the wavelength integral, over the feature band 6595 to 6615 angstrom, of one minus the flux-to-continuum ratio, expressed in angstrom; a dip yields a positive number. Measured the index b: -0.5 angstrom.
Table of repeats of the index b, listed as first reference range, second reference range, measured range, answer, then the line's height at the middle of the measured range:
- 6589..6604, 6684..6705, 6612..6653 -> -0.63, 31.1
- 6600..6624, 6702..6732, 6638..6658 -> 0.53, 31.5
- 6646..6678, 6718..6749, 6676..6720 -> -0.16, 30.2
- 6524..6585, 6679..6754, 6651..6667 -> -0.26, 30.3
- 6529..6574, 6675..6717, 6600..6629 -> -1.44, 30.5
